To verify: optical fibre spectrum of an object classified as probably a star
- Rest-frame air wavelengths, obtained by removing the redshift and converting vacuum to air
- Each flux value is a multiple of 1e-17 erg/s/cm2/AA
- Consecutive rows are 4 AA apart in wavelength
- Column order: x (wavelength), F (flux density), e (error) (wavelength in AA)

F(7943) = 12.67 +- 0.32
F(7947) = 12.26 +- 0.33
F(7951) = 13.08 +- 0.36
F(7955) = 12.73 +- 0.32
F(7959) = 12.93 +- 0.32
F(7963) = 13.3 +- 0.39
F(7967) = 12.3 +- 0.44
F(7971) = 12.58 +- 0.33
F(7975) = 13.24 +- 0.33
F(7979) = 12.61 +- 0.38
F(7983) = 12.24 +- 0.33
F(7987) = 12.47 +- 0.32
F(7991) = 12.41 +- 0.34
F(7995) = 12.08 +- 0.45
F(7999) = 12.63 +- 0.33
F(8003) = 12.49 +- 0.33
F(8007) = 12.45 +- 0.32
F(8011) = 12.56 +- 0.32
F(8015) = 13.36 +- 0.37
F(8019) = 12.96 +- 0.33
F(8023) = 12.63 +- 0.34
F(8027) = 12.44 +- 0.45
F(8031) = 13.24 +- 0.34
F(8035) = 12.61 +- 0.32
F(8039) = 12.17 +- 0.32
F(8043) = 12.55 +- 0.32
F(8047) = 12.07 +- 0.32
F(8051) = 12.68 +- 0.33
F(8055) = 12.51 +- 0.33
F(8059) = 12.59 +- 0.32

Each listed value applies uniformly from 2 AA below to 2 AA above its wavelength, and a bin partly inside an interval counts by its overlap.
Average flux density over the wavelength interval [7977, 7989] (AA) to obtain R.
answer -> 12.4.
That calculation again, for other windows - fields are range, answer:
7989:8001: 12.4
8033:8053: 12.4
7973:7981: 12.9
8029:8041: 12.7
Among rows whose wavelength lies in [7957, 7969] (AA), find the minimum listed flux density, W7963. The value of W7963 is 12.3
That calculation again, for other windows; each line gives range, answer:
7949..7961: 12.73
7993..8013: 12.08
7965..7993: 12.24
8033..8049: 12.07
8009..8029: 12.44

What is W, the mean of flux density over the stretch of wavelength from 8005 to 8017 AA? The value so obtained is 12.8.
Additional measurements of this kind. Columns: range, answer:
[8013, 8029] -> 12.8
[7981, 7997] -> 12.3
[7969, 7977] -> 12.9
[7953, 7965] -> 13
